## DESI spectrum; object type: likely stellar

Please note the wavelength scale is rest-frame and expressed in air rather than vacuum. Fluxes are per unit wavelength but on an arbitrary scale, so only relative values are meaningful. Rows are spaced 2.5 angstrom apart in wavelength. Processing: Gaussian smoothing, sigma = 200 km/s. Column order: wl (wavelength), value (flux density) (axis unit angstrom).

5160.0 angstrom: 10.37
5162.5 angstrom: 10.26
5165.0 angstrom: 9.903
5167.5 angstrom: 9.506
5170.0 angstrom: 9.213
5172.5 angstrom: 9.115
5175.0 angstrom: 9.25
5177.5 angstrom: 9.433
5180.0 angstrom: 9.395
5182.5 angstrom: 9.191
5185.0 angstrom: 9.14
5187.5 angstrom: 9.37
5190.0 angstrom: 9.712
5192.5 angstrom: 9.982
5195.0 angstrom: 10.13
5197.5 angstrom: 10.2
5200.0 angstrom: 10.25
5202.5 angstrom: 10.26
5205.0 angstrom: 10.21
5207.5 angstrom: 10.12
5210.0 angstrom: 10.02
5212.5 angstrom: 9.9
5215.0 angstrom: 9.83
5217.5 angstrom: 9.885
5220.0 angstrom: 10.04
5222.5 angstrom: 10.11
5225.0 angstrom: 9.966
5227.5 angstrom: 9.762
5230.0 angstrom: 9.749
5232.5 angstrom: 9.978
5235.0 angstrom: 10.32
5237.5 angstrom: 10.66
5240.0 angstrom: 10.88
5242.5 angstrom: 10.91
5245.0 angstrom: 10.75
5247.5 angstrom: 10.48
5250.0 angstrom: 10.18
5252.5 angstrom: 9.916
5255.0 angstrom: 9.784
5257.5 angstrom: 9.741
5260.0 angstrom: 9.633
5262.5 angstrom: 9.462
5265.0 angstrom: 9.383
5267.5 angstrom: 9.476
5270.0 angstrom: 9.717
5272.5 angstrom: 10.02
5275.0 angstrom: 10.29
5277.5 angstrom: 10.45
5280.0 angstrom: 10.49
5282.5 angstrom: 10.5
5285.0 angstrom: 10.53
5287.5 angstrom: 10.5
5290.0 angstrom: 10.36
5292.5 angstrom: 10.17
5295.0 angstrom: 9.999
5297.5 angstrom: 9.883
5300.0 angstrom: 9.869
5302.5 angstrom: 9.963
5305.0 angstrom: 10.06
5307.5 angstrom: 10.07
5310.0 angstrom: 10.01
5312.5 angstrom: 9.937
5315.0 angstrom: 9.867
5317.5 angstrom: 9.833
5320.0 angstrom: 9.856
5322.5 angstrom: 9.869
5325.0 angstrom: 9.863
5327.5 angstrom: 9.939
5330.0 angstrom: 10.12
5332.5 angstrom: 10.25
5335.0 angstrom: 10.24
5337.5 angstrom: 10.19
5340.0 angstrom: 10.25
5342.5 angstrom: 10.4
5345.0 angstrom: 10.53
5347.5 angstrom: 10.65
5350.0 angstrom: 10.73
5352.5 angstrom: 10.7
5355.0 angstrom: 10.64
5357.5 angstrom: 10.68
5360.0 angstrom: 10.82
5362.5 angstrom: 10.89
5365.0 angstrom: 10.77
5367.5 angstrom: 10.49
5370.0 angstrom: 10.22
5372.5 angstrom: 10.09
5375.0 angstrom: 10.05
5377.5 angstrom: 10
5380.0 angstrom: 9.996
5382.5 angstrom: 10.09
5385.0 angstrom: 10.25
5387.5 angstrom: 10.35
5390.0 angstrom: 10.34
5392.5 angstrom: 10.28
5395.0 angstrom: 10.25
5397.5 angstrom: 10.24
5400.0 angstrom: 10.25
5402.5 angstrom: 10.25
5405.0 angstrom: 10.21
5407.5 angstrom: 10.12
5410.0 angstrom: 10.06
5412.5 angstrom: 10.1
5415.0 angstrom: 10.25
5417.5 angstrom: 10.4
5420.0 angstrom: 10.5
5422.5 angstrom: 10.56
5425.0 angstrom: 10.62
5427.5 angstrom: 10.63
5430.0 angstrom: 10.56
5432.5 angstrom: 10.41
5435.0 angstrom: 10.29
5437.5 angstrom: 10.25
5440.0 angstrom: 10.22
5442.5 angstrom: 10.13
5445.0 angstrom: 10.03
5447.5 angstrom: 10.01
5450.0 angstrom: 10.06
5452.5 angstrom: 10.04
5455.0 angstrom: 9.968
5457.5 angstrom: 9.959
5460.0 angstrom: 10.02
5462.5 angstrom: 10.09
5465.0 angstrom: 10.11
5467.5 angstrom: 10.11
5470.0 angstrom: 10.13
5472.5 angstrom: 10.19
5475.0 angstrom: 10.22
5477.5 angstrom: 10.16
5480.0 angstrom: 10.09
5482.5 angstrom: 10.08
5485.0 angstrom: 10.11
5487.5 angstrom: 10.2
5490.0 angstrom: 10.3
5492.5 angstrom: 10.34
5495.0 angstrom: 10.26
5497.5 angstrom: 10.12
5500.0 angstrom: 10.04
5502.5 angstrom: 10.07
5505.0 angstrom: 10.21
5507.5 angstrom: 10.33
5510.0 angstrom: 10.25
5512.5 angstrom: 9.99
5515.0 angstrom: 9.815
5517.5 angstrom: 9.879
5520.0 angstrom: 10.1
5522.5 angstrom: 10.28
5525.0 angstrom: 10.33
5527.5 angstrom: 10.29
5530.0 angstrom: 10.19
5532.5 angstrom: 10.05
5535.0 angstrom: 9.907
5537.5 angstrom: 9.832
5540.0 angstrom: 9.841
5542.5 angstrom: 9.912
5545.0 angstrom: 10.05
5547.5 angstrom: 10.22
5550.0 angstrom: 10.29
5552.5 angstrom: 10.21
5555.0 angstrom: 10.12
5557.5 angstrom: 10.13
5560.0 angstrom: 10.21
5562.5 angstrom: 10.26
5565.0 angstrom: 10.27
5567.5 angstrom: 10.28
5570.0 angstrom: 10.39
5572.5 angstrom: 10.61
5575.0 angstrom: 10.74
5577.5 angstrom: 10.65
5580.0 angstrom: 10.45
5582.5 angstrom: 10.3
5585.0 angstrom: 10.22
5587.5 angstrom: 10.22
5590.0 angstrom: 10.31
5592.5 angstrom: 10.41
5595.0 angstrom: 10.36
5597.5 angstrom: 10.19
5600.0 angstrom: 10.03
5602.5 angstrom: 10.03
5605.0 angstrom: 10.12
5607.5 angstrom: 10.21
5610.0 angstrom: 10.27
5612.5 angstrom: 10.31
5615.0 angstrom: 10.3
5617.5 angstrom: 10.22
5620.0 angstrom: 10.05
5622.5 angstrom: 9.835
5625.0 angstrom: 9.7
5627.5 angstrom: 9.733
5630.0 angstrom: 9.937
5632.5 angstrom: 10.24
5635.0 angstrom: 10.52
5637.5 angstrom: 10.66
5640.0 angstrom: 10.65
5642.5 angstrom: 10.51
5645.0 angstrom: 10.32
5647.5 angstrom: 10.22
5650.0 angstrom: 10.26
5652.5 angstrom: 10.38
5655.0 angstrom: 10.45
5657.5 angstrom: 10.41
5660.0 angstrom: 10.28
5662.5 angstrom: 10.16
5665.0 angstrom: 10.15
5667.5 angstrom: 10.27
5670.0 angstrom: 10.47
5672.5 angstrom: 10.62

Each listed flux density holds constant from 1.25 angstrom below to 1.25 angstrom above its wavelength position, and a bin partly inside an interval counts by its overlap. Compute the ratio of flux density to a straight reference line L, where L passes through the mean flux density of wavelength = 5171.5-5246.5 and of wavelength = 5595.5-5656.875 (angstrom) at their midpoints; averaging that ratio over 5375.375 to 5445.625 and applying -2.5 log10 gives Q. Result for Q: -0.02 mag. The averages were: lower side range 9.96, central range 10.3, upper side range 10.2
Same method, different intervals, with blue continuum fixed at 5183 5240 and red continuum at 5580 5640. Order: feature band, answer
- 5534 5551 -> 0.02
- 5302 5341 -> 0.00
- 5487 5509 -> -0.01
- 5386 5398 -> -0.02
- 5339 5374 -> -0.05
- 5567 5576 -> -0.04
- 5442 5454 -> 0.01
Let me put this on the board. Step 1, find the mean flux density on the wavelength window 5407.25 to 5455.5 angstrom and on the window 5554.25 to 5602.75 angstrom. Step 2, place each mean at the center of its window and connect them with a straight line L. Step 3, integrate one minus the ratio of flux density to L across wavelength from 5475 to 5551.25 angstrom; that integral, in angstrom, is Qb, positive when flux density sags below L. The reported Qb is 1.30 angstrom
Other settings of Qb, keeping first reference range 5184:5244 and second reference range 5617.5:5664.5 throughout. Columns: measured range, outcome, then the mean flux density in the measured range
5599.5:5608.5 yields 0.1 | 10.1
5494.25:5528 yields 0.2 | 10.1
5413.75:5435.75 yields -0.7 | 10.5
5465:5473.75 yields 0.0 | 10.1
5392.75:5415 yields -0.1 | 10.2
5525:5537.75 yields 0.1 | 10.1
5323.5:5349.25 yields -0.3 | 10.2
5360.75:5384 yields -0.4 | 10.3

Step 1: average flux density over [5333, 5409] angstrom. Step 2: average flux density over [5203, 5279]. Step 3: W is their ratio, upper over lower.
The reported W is 1.03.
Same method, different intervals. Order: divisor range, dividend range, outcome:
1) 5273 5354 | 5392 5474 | 1.00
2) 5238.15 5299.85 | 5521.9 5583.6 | 1.01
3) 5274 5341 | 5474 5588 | 1.01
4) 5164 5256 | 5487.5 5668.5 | 1.03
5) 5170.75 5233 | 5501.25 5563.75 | 1.03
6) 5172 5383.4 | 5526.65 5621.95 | 1.01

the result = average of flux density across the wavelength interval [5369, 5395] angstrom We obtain 10.2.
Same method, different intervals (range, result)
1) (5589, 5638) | 10.2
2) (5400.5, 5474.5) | 10.2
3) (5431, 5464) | 10.1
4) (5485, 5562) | 10.1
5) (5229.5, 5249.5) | 10.5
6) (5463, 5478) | 10.1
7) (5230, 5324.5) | 10.1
